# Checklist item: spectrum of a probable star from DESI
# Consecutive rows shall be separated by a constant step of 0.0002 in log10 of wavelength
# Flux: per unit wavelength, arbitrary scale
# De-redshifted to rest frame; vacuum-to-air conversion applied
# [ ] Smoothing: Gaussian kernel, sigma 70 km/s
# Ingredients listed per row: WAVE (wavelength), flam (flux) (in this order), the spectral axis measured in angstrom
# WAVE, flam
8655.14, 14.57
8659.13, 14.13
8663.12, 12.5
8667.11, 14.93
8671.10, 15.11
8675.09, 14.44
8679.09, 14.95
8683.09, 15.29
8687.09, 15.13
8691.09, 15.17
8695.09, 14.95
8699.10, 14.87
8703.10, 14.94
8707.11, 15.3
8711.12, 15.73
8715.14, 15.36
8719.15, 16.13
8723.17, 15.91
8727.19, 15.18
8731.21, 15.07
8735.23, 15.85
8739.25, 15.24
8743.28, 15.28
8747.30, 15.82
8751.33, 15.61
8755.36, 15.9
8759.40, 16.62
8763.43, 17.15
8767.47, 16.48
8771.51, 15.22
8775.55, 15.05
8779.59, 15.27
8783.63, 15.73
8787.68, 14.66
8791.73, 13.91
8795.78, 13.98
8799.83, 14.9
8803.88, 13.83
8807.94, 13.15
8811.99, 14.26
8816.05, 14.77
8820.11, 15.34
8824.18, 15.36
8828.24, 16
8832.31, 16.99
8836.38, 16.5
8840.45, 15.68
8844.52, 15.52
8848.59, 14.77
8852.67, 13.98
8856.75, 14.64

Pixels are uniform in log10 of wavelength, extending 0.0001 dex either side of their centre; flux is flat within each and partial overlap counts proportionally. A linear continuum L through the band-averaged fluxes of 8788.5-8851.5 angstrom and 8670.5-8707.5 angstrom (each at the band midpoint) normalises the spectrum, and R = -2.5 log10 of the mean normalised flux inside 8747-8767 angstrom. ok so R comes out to -0.09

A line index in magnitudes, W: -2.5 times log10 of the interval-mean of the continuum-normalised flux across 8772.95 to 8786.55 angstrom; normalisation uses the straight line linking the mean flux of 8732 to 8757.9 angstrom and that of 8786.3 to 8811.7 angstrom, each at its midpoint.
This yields -0.05 mag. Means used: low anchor 15.6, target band 15.3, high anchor 14.1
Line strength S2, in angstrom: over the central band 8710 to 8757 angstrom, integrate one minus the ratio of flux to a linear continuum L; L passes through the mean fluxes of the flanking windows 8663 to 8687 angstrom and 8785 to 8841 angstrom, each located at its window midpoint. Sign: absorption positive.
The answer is -2.4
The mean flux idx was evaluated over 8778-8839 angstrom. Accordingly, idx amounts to 15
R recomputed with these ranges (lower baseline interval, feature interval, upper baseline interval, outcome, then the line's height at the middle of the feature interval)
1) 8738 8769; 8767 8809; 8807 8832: 0.057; 15.5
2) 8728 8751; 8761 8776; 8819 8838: -0.030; 15.7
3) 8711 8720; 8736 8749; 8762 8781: 0.018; 15.7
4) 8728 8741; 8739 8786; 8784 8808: -0.066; 14.9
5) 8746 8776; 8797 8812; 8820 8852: 0.134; 15.8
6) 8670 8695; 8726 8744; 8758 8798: -0.008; 15.2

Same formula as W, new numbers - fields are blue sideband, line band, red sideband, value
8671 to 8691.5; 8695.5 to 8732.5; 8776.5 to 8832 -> -0.03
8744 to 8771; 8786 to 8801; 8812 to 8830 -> 0.09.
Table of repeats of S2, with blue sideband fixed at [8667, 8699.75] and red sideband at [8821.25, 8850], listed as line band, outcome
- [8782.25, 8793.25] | 0.6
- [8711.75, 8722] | -0.4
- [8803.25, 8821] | 1.7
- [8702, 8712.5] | -0.1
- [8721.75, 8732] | -0.1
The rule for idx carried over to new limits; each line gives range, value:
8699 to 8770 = 15.7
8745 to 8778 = 16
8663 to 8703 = 14.9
